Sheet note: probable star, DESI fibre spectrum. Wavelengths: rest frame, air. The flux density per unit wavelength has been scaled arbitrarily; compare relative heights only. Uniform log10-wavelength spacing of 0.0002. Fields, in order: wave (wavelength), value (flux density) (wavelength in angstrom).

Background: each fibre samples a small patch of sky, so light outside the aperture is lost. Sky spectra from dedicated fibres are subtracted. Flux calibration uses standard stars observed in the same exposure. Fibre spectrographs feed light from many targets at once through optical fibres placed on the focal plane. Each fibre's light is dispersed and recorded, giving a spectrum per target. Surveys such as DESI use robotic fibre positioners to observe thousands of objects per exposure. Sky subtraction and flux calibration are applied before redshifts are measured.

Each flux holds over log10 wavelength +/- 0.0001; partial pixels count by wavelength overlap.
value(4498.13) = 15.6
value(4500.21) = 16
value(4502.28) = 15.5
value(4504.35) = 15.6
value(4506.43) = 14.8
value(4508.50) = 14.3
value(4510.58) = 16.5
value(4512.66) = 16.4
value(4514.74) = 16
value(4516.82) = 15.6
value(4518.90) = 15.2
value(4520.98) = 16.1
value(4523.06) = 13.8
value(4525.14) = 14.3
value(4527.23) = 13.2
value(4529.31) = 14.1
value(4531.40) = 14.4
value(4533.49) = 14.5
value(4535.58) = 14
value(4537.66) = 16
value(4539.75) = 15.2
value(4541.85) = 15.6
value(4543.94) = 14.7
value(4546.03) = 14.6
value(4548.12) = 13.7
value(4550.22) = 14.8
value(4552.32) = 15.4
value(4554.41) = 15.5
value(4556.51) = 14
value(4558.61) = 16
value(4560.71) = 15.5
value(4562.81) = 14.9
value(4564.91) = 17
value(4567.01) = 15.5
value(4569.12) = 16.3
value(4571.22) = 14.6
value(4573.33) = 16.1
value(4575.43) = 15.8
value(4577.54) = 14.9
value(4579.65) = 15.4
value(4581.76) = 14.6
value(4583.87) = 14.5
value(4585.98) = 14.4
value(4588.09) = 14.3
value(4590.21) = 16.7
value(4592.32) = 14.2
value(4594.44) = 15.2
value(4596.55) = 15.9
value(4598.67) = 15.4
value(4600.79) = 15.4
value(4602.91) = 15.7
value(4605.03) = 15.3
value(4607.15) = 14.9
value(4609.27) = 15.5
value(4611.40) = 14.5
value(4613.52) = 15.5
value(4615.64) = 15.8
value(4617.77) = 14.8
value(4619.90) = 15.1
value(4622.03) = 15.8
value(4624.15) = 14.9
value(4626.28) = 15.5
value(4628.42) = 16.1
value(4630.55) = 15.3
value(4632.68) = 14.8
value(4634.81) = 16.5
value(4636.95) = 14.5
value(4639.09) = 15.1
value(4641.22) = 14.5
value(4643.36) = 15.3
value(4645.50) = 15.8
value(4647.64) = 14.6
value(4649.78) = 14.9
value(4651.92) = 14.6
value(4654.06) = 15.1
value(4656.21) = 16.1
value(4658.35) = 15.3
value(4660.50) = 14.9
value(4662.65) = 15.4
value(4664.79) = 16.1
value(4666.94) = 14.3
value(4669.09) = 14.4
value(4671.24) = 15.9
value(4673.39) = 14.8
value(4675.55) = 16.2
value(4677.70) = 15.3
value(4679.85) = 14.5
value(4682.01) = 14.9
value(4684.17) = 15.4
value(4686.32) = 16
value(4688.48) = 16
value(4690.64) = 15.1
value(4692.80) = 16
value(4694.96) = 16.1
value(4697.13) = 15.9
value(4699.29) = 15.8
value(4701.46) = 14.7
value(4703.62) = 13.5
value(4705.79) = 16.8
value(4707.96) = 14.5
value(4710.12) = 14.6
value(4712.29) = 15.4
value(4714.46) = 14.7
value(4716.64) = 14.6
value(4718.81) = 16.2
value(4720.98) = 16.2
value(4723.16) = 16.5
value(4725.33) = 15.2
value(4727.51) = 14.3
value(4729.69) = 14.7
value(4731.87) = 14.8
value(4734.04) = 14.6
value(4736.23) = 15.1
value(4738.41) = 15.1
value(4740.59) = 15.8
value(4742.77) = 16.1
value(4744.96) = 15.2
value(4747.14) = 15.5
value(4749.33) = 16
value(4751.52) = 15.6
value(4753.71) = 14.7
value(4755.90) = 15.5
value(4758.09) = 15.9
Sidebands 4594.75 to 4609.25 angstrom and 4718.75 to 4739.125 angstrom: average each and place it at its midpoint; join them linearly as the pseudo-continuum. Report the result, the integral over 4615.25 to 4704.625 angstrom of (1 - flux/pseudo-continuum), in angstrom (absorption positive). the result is 0.4 angstrom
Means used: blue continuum 15.4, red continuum 15.2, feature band 15.3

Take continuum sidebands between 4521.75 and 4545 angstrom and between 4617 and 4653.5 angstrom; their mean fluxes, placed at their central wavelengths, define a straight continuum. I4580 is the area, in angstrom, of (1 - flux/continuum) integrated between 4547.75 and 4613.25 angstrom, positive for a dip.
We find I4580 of -1.76 angstrom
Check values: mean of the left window 14.5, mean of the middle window 15.2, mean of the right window 15.2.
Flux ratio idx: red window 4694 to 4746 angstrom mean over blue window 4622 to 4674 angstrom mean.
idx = 1.0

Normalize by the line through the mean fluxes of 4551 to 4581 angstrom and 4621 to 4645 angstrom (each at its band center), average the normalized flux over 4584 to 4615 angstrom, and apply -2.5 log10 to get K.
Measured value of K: 0.01 mag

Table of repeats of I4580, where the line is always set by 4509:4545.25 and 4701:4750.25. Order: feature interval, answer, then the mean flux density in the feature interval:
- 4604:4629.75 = -0.33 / 15.3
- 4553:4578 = -0.77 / 15.5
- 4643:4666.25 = -0.17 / 15.3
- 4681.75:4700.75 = -0.64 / 15.7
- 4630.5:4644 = 0.01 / 15.1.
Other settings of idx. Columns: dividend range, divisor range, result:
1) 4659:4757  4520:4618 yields 1.02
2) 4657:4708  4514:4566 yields 1.03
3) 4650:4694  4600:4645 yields 1.00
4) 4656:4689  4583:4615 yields 1.01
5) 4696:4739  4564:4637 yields 0.99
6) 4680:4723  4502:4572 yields 1.02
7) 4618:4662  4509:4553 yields 1.02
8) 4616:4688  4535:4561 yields 1.02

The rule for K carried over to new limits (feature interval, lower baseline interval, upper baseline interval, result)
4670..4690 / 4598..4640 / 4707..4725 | -0.01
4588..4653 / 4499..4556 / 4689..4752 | -0.01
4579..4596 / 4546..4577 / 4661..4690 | 0.03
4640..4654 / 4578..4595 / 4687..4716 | 0.01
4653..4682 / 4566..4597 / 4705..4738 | 0.00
